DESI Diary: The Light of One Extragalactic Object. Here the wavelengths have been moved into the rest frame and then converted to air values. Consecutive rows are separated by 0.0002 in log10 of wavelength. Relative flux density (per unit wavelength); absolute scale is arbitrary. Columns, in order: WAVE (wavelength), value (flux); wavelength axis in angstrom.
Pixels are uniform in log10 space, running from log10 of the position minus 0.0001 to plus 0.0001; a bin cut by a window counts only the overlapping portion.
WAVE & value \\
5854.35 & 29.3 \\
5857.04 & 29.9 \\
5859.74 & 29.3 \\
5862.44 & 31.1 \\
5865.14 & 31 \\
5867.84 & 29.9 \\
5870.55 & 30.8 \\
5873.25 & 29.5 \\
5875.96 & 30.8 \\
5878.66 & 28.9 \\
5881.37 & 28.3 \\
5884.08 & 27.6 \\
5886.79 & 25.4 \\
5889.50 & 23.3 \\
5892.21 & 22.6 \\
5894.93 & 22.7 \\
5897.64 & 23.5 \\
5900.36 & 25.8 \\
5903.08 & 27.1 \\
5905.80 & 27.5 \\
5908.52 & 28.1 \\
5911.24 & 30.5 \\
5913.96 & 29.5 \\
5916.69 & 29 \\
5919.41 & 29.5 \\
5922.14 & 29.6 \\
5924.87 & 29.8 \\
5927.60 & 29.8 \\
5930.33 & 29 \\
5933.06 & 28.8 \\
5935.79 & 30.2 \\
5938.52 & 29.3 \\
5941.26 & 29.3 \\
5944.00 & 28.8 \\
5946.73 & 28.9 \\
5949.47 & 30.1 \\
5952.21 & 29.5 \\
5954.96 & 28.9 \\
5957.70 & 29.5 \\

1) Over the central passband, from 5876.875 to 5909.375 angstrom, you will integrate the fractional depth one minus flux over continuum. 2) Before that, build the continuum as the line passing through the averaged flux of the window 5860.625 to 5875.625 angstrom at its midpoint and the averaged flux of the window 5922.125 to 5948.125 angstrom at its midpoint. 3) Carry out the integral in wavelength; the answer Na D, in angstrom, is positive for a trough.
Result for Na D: 4.4 angstrom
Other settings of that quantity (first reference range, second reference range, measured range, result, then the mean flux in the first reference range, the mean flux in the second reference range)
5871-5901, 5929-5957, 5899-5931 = -1.0 angstrom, 26.4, 29.3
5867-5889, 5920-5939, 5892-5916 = 2.0 angstrom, 28.7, 29.5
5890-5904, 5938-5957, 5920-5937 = -1.4 angstrom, 24.2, 29.3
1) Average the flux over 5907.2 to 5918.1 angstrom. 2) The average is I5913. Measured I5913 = 29.3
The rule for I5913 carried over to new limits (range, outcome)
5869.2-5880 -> 30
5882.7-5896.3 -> 24.3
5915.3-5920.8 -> 29.2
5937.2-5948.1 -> 29.1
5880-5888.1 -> 27.1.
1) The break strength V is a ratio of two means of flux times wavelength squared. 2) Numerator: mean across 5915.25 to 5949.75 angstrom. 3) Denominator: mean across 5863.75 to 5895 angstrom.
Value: 1.08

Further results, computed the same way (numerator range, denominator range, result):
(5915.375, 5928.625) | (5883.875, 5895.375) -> 1.24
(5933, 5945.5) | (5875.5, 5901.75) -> 1.16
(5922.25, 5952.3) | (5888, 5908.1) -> 1.20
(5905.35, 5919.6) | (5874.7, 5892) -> 1.09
